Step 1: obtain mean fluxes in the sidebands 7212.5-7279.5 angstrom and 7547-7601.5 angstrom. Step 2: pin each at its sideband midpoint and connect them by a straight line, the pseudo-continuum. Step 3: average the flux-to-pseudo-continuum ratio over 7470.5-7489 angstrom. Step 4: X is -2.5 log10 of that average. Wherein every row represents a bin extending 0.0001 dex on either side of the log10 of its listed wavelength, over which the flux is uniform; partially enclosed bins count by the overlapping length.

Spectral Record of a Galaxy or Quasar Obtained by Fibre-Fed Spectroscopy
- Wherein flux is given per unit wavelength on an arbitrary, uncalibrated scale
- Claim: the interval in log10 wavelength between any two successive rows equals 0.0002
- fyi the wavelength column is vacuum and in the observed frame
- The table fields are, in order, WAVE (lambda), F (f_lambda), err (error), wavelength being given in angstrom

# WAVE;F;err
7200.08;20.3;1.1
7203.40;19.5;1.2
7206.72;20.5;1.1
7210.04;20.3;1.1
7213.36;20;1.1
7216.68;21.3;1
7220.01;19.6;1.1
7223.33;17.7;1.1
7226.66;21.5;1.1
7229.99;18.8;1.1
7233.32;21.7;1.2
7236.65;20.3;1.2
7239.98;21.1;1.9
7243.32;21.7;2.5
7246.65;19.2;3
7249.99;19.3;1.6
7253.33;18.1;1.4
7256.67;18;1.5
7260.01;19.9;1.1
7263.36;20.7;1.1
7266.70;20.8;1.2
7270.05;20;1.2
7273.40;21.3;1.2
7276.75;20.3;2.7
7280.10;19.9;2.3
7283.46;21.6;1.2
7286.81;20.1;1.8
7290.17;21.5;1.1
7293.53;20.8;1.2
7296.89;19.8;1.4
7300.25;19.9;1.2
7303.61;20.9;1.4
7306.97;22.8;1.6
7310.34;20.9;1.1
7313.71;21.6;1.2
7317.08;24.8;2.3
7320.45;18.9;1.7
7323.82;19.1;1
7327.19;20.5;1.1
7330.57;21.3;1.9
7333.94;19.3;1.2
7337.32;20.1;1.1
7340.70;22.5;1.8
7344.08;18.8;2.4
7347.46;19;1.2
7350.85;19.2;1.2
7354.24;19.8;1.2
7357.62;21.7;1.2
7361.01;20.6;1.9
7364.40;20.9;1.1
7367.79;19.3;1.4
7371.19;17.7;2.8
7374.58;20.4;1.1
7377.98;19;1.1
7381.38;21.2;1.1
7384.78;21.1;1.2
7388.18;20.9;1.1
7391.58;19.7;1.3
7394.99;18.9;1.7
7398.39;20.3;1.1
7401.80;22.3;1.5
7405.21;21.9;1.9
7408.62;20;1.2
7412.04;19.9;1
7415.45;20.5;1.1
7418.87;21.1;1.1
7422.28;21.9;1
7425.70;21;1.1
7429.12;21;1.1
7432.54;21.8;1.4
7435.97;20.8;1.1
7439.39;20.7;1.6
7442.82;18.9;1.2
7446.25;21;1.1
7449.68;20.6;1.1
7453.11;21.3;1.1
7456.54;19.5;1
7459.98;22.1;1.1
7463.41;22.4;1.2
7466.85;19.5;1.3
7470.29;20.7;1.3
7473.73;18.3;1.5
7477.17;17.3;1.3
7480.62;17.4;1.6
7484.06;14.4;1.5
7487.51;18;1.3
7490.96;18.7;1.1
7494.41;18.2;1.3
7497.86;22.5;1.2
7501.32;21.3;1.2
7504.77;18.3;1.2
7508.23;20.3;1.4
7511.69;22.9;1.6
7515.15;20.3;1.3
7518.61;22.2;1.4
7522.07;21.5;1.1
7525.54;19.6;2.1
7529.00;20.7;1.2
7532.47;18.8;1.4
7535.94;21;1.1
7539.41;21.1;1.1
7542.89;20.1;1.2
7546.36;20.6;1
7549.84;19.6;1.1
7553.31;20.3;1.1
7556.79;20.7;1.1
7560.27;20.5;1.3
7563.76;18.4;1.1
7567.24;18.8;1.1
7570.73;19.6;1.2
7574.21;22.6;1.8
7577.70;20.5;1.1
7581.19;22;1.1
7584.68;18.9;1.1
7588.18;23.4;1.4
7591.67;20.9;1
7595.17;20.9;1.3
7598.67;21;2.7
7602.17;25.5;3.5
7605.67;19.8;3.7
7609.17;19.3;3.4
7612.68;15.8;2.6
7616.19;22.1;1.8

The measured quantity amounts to 0.179 mag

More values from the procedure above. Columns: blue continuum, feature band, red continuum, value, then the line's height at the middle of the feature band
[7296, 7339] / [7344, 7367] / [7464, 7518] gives 0.02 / 20.5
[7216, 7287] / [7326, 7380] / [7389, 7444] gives 0.02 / 20.5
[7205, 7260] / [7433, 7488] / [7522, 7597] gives 0.04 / 20.3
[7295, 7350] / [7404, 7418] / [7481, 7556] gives -0.01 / 20.3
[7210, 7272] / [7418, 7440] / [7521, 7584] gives -0.05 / 20.2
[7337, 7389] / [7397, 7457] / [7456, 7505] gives -0.06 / 19.7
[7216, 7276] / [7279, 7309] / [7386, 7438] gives -0.03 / 20.3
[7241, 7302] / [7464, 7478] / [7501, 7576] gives 0.06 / 20.3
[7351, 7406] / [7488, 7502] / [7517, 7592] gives 0.03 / 20.5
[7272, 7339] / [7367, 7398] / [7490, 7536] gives 0.04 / 20.7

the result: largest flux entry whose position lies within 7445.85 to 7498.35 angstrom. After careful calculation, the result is 22.5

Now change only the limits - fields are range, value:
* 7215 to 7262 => 21.7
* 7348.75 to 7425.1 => 22.3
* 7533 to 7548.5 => 21.1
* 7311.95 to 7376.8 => 24.8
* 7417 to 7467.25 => 22.4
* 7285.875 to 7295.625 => 21.5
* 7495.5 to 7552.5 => 22.9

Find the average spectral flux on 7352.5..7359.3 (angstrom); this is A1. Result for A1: 20.7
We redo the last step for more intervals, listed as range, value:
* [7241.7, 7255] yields 19.6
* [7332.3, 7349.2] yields 19.9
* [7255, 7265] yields 19.5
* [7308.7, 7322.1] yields 21.6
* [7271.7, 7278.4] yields 20.8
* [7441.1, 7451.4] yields 20.2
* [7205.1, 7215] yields 20.3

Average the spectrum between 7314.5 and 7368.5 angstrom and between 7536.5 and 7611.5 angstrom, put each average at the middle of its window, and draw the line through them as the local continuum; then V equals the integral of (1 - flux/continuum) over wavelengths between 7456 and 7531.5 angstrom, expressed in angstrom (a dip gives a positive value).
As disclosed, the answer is 2.8 angstrom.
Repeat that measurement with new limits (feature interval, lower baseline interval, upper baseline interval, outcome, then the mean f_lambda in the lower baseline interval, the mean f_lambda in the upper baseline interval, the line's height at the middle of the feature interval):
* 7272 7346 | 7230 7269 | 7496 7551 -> -2.2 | 20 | 20.7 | 20.2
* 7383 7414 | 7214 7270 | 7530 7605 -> -0.3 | 20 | 20.7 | 20.3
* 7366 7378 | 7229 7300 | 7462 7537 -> 0.5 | 20.2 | 19.7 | 20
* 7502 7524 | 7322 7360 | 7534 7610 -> -0.4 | 20.1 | 20.7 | 20.6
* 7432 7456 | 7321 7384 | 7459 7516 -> -1.1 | 20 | 19.5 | 19.7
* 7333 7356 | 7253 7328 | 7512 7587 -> 0.8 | 20.6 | 20.4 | 20.5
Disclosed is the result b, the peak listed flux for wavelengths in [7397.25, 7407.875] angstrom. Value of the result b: 22.3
